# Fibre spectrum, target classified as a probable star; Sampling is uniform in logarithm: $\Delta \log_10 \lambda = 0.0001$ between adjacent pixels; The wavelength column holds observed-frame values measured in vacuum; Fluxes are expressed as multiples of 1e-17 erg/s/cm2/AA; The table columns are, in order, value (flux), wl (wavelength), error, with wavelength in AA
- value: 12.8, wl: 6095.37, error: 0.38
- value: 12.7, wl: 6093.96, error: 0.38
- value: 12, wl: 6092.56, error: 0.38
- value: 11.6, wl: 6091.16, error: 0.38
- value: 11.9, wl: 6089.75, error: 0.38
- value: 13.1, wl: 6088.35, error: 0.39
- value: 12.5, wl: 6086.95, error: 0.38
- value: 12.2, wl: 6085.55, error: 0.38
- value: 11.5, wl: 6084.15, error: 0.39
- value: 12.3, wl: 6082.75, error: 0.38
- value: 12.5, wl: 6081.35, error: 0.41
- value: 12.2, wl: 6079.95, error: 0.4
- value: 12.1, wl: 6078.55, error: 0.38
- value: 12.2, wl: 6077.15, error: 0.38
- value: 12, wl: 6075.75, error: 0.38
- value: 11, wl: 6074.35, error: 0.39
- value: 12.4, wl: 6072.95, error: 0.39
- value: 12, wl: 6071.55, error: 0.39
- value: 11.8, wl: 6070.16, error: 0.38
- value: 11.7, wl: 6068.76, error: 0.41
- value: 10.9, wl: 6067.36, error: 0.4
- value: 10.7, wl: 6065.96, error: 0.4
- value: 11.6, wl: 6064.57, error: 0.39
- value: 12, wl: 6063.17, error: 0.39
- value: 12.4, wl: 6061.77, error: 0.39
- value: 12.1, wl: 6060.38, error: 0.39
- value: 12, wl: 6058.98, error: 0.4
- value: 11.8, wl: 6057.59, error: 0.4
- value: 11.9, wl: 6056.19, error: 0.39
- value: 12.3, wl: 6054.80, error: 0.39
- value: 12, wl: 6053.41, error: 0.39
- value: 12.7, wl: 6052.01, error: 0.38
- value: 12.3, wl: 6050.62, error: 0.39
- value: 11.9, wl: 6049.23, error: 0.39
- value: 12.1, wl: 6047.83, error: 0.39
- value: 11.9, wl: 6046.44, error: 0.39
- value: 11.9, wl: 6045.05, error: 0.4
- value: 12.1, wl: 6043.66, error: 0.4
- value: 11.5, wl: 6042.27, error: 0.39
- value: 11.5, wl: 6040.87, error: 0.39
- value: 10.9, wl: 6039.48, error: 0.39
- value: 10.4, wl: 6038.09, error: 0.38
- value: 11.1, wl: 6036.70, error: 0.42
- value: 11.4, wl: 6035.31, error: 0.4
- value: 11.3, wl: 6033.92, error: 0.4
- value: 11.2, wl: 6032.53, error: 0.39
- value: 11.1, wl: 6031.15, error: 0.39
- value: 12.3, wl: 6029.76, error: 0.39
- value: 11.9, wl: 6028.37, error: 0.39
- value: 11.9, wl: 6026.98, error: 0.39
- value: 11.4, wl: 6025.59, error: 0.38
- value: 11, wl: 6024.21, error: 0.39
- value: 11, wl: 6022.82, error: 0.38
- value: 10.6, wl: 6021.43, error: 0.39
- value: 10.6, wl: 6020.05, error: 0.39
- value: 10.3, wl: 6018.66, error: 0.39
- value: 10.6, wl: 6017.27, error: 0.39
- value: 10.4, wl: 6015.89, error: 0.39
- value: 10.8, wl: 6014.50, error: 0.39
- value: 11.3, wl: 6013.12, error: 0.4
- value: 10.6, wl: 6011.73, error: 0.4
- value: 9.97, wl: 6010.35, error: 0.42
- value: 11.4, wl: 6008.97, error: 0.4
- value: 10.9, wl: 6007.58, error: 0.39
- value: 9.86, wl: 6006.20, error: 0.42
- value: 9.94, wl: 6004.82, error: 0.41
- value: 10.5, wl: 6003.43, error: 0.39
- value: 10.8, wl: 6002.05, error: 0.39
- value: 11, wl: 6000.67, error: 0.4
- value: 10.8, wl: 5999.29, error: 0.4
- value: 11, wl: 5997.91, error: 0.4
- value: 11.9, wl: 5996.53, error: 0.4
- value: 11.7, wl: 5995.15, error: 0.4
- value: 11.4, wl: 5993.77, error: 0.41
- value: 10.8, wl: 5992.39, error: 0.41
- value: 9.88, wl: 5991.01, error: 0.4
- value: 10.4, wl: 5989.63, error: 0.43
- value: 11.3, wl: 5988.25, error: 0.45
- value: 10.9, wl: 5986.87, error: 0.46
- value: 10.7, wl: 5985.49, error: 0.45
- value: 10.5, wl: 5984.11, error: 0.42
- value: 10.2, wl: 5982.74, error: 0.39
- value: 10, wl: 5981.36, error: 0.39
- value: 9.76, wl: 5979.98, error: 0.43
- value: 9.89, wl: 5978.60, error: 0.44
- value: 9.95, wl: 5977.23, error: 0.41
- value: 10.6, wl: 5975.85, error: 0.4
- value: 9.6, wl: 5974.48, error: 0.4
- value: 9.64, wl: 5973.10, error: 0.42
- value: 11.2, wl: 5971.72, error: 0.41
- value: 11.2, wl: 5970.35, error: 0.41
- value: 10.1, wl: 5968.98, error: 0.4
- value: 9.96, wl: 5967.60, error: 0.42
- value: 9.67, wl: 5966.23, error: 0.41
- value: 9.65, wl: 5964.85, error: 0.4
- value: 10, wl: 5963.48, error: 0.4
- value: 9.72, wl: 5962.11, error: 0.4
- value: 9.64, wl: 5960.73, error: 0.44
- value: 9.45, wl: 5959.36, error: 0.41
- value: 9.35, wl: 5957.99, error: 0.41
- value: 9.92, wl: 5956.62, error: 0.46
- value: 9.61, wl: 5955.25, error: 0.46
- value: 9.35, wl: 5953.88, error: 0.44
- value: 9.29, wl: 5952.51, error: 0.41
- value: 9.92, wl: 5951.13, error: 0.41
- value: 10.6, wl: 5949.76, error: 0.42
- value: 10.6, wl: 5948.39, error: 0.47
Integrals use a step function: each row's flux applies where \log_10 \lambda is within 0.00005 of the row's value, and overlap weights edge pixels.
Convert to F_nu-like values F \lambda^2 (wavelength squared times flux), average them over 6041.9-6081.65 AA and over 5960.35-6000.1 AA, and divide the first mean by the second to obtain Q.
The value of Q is 1.2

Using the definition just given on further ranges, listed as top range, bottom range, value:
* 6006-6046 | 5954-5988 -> 1.12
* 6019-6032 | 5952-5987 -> 1.15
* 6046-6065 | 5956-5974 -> 1.25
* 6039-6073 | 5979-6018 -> 1.13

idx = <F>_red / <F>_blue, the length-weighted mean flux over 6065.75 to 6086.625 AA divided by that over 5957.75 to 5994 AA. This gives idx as 1.16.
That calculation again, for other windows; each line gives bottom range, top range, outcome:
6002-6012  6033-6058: 1.12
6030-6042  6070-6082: 1.08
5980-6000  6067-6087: 1.11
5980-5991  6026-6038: 1.09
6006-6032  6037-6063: 1.08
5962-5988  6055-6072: 1.15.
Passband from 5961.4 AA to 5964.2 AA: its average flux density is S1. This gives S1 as 9.85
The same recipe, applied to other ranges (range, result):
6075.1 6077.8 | 12.1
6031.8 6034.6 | 11.3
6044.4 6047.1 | 11.9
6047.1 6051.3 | 12.1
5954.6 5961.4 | 9.6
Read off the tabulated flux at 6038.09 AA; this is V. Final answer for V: 10.4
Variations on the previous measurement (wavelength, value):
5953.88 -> 9.35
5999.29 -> 10.8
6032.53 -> 11.2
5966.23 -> 9.67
